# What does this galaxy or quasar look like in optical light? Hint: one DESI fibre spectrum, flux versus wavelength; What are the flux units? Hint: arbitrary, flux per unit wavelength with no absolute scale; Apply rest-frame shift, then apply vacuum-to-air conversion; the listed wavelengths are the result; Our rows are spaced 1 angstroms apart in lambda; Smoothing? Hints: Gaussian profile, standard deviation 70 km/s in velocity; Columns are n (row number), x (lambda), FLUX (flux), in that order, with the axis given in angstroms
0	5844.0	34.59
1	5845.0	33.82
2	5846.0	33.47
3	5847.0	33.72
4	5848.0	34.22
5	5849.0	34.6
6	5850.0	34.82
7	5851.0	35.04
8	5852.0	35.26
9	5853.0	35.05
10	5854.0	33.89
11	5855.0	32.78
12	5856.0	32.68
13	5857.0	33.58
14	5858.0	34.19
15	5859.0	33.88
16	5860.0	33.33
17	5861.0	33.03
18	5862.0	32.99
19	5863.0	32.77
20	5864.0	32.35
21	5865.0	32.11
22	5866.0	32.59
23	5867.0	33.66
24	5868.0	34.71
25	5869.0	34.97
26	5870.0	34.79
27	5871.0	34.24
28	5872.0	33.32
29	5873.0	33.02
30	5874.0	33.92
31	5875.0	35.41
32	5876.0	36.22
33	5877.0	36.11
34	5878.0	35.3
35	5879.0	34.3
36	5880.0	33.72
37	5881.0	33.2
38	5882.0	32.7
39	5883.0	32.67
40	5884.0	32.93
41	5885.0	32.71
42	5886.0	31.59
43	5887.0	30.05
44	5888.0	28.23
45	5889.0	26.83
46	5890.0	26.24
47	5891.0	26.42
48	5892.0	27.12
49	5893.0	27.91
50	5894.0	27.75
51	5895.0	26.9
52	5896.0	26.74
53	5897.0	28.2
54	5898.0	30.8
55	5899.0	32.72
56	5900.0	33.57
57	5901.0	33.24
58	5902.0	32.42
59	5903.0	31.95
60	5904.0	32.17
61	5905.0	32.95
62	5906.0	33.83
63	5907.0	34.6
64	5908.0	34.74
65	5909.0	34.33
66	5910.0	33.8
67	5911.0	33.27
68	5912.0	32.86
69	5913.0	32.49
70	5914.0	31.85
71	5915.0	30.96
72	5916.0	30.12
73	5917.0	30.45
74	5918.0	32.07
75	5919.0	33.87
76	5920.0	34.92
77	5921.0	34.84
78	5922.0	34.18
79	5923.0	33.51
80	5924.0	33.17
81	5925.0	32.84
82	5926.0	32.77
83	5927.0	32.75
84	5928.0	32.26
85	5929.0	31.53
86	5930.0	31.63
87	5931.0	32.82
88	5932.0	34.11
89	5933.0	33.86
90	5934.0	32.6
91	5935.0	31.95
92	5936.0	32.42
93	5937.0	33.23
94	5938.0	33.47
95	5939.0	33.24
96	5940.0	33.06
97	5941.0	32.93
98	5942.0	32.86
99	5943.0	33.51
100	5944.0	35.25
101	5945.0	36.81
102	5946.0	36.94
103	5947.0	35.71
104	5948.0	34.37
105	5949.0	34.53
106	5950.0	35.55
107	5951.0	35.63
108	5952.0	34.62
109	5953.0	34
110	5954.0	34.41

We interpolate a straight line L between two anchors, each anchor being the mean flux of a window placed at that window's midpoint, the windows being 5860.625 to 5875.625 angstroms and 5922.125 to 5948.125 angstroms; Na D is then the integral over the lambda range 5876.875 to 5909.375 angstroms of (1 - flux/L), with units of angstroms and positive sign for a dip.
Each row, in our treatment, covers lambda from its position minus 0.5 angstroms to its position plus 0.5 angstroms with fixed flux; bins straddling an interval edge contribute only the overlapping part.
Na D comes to 2.19 angstroms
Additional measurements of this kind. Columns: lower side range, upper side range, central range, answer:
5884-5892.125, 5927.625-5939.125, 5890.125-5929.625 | -1.3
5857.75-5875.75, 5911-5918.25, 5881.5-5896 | 1.6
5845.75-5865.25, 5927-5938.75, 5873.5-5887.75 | -0.1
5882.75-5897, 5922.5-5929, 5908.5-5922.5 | -0.5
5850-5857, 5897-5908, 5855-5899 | 1.9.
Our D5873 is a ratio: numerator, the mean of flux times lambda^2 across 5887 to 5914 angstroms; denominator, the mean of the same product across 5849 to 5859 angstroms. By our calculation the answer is 0.9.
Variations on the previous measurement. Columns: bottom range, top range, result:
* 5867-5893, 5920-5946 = 1.05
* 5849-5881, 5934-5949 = 1.02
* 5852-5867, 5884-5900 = 0.88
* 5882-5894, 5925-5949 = 1.16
